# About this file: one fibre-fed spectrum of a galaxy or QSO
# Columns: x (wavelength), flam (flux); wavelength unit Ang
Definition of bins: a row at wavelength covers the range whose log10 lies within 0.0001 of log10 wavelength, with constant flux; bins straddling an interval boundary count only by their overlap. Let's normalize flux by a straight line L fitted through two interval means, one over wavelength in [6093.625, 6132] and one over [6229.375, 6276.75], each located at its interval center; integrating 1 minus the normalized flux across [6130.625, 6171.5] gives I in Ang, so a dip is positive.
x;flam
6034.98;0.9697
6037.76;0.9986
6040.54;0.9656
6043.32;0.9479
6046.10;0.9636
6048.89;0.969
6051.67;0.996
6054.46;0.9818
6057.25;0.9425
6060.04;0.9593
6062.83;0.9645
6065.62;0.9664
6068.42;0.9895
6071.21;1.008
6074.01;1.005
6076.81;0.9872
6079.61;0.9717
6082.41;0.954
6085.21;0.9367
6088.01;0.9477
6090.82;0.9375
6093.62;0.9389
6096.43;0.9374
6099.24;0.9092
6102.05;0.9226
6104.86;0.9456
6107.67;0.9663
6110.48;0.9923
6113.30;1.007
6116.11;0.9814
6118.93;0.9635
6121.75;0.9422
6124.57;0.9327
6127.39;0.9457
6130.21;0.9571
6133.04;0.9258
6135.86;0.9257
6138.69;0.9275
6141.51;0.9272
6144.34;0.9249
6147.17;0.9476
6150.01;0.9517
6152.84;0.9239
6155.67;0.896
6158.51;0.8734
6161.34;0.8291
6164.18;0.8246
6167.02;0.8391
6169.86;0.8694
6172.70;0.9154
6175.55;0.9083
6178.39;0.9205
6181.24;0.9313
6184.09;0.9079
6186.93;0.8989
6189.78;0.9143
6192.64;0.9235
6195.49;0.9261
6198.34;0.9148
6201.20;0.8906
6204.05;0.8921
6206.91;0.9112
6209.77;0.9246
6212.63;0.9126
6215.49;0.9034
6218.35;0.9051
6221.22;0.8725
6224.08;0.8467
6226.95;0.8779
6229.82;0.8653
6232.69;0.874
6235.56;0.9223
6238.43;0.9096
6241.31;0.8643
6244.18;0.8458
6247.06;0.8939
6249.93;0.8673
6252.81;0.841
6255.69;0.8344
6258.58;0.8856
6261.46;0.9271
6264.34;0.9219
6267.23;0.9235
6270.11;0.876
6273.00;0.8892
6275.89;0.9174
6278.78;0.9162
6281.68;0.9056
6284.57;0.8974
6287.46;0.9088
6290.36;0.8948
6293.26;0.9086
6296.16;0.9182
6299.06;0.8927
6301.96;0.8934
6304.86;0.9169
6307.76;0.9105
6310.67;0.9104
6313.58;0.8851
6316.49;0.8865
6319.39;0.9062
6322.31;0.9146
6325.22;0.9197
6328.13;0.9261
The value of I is 1.5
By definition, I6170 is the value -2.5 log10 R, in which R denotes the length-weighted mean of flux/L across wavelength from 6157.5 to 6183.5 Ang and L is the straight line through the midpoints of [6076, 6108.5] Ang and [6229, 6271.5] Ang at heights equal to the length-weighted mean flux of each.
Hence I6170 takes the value 0.042 mag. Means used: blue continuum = 0.945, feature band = 0.88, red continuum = 0.884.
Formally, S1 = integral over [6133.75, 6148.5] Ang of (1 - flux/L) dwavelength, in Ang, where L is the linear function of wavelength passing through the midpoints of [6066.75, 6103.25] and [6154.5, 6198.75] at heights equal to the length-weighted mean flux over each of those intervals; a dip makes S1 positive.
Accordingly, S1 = -0.2 Ang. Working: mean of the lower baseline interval 0.957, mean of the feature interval 0.931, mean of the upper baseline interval 0.893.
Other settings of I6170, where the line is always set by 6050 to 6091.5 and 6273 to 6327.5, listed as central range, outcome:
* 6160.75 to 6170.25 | 0.13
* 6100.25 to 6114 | 0.00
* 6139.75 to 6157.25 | 0.02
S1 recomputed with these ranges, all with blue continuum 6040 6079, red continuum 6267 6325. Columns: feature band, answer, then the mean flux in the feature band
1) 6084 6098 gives 0.38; 0.939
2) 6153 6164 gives 0.90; 0.868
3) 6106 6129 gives -0.21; 0.966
